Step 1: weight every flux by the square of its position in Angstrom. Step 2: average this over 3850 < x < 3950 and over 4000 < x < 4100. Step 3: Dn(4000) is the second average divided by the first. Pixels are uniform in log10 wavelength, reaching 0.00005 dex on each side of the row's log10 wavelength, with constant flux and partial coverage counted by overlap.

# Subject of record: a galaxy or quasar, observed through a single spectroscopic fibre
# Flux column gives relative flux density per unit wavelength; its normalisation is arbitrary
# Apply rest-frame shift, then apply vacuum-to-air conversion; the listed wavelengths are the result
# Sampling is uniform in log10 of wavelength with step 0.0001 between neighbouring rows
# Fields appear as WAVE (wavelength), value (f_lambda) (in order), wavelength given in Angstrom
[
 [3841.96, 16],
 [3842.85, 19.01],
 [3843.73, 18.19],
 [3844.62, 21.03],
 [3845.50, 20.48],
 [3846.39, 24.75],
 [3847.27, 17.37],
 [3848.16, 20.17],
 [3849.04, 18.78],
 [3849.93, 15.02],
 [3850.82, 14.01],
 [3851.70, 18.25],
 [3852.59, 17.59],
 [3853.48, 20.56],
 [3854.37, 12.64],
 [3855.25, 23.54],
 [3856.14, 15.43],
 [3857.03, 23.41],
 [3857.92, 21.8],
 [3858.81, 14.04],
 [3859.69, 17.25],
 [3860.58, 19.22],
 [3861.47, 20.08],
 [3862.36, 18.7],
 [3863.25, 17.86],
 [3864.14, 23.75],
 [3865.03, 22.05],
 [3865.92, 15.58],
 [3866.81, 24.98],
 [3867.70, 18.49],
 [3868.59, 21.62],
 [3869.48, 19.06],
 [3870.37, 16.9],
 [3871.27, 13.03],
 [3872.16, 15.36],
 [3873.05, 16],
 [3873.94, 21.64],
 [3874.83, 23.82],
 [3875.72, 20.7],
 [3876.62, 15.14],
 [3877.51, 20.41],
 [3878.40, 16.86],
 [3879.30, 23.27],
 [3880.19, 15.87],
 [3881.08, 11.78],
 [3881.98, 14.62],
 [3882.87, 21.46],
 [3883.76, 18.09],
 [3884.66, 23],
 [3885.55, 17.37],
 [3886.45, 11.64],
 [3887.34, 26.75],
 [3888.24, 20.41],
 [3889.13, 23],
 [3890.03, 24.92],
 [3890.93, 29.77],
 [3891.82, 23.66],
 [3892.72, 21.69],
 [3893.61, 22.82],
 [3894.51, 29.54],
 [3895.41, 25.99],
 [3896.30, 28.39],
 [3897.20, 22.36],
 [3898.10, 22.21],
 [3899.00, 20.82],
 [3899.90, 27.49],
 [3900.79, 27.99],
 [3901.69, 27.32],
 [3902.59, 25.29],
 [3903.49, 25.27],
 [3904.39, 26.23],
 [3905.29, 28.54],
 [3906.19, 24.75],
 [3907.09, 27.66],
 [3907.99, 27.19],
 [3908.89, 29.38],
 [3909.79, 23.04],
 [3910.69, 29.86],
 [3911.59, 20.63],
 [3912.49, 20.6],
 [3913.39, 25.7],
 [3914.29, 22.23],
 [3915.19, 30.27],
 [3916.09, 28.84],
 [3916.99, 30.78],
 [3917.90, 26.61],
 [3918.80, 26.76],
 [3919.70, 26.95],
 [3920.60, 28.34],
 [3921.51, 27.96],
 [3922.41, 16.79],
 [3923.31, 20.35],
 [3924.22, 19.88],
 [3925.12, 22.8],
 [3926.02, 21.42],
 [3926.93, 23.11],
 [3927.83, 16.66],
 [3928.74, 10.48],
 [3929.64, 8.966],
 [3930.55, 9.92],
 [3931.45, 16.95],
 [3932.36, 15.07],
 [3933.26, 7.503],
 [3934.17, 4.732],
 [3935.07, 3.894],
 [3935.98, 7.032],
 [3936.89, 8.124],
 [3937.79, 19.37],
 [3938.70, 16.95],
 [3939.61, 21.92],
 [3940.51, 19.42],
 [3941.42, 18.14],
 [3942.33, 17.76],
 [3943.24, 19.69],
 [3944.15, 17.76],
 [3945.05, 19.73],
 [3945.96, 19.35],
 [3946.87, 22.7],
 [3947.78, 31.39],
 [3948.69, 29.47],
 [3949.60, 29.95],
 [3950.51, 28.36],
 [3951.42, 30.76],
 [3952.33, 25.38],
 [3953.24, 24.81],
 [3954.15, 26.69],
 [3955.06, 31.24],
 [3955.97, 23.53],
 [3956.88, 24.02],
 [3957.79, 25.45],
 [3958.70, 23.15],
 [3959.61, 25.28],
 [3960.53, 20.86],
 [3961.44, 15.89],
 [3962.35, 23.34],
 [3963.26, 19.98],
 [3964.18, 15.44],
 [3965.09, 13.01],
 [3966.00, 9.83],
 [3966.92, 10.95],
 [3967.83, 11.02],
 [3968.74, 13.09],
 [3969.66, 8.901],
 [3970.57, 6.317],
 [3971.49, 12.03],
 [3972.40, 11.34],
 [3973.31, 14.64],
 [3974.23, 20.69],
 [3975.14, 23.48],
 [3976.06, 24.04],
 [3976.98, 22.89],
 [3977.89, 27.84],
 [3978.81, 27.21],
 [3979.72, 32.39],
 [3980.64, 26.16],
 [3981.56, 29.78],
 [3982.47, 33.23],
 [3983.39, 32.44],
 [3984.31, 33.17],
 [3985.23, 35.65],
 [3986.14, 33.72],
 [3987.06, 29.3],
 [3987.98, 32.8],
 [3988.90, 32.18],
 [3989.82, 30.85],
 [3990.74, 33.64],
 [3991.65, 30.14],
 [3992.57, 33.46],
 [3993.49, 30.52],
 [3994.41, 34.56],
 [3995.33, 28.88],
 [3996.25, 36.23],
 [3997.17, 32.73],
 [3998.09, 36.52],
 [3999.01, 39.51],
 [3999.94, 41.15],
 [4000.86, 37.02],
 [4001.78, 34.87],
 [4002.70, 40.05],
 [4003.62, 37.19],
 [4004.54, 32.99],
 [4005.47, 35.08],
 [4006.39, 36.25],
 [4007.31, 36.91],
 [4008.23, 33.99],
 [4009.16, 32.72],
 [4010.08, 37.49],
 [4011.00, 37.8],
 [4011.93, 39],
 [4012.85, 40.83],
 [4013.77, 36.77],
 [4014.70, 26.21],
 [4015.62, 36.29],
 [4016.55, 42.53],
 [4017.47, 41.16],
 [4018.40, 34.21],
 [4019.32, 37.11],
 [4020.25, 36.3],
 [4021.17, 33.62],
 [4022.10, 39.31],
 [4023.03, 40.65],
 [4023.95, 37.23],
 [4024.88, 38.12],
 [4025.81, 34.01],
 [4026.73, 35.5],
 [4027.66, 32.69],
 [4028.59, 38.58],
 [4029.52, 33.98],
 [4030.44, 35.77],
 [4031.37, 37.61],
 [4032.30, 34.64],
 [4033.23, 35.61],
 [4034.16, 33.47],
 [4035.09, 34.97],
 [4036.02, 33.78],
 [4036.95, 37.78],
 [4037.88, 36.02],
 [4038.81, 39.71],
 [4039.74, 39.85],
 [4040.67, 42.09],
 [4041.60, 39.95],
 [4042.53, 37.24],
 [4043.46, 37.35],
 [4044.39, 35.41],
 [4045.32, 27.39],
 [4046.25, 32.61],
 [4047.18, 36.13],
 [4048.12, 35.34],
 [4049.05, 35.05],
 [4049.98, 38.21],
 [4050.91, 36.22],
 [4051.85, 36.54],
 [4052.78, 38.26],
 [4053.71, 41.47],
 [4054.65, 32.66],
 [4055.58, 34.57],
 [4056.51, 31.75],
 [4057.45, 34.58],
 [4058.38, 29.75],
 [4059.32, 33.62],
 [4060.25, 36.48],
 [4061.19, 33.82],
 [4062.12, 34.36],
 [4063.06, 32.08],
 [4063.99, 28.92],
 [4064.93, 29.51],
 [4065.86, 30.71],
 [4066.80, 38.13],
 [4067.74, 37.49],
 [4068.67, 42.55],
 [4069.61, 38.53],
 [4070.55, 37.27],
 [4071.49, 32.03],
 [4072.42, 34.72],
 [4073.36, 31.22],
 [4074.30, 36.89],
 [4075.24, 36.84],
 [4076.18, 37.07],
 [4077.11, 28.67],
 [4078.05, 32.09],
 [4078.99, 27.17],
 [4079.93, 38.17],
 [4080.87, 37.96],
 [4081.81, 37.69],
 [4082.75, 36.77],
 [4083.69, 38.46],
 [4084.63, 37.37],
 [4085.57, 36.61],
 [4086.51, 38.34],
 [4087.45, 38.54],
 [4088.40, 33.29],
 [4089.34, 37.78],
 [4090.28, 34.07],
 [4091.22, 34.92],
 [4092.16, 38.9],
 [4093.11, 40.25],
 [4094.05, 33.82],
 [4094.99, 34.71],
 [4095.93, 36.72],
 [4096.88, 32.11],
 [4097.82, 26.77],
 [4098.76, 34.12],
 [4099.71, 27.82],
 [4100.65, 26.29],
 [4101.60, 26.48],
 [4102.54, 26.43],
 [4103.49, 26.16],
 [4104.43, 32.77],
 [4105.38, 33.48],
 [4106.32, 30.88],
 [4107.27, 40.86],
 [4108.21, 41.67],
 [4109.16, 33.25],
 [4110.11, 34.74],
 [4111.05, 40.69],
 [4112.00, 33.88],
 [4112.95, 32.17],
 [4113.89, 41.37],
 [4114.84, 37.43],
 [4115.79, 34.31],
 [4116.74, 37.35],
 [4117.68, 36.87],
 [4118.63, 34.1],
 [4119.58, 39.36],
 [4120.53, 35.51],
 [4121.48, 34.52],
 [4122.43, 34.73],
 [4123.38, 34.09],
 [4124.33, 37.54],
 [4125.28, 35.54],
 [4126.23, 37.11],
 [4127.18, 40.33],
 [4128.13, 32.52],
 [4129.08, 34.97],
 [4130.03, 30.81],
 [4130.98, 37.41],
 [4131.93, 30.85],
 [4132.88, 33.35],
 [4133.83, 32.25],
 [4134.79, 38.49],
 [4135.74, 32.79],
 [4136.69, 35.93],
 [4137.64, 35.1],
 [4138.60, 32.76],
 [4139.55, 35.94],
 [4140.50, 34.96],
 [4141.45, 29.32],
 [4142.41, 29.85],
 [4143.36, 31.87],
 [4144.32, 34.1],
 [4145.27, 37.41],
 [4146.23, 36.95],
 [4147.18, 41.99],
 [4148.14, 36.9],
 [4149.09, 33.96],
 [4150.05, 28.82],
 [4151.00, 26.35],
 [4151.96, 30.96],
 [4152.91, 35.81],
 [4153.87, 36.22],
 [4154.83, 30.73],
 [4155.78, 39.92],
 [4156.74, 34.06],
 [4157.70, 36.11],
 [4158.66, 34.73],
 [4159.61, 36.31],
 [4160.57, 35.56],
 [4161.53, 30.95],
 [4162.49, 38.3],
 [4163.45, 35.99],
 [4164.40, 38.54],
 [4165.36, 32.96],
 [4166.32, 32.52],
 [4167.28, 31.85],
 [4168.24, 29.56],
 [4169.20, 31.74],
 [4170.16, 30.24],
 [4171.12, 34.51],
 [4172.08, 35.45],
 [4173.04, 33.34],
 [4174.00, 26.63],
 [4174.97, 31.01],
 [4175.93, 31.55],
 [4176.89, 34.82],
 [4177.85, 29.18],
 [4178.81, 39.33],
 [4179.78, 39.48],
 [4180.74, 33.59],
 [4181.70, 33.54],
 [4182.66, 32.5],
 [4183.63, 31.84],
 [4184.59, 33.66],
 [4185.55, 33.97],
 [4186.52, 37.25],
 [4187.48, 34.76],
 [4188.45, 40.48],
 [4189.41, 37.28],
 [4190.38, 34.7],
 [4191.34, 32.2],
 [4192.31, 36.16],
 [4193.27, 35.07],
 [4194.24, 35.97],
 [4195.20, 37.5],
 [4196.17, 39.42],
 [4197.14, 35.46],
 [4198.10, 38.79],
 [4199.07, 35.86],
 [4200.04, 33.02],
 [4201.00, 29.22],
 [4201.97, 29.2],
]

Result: 1.86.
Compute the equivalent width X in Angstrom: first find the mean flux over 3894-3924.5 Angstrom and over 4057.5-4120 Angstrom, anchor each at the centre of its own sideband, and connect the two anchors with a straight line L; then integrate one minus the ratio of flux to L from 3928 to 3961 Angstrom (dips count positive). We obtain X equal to 9.54 Angstrom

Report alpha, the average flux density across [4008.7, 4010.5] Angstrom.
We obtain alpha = 35.1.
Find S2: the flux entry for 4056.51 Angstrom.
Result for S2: 31.75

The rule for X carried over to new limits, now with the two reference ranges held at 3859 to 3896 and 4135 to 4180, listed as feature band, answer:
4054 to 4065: -1.5 Angstrom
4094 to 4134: -3.0 Angstrom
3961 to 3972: 5.0 Angstrom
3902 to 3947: 3.4 Angstrom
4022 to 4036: -4.3 Angstrom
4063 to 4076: -2.4 Angstrom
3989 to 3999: -2.8 Angstrom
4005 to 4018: -4.8 Angstrom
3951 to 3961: -0.7 Angstrom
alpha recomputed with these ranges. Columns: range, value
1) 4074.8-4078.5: 33.7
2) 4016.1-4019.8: 38.7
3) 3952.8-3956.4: 26.6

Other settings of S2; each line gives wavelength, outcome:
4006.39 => 36.25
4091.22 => 34.92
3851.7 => 18.25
